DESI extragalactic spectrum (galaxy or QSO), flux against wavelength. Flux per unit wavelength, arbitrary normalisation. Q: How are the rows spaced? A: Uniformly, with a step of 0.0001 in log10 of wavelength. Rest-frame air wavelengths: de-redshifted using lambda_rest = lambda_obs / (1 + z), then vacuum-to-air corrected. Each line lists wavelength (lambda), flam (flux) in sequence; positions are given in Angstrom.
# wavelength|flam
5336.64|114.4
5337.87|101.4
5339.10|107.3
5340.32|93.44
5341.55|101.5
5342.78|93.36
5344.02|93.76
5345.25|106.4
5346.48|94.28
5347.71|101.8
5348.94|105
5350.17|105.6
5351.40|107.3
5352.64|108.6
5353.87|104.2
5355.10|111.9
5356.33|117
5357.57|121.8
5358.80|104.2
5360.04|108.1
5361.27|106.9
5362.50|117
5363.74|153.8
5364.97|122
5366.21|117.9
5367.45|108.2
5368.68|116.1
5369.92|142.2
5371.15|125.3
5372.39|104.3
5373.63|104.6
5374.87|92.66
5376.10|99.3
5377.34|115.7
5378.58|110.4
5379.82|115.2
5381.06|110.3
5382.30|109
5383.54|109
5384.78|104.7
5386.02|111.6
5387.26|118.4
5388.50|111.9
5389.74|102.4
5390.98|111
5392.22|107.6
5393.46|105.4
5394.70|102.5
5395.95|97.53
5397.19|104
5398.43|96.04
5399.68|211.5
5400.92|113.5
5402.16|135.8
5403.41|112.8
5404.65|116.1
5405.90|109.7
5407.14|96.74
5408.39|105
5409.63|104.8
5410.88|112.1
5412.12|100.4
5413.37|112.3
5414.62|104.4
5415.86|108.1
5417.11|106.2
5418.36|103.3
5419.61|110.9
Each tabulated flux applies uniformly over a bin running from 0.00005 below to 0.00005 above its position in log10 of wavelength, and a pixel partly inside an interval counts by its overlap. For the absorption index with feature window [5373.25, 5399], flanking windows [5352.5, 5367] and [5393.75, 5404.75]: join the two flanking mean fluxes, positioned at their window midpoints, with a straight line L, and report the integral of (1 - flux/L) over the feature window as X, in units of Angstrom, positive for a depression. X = 2.7 Angstrom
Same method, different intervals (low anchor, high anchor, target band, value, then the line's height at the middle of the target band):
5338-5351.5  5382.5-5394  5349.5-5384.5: -2.7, 105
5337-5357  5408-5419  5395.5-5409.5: -1.6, 106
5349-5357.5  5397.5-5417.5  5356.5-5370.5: -1.1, 111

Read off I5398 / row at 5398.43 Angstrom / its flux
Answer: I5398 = 96.04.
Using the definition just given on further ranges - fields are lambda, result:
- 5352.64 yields 108.6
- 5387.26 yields 118.4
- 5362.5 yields 117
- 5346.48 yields 94.28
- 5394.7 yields 102.5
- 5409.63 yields 104.8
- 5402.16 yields 135.8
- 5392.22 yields 107.6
